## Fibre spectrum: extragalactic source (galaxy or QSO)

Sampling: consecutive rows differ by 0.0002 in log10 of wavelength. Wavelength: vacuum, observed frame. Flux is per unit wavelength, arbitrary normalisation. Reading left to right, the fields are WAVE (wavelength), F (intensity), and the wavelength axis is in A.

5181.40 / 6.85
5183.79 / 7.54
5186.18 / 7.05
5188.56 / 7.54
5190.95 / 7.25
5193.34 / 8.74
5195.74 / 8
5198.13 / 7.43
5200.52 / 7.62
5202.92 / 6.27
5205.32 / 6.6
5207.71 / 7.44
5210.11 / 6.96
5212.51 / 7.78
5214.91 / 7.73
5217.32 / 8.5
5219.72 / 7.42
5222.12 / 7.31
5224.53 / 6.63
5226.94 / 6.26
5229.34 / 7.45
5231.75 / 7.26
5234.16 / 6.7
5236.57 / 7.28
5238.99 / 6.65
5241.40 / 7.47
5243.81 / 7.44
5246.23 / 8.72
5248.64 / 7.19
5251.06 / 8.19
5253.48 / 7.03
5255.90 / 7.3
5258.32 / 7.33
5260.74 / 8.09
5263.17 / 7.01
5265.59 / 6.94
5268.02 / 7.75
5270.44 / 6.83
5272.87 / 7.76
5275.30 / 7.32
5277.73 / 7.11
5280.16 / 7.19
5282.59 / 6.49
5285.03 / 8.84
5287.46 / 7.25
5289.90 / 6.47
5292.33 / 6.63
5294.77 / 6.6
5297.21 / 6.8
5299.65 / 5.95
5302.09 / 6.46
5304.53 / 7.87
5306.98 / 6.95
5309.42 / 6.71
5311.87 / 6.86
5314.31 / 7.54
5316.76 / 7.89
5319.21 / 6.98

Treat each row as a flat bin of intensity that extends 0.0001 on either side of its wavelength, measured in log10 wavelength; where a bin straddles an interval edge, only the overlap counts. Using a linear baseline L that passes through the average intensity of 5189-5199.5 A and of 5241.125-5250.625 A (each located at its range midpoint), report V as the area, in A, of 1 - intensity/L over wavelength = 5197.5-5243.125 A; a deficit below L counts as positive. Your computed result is 3.5 A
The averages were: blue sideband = 7.83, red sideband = 7.77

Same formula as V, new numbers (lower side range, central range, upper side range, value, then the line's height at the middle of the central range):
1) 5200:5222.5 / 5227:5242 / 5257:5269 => 0.7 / 7.38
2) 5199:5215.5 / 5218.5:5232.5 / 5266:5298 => 0.3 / 7.18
